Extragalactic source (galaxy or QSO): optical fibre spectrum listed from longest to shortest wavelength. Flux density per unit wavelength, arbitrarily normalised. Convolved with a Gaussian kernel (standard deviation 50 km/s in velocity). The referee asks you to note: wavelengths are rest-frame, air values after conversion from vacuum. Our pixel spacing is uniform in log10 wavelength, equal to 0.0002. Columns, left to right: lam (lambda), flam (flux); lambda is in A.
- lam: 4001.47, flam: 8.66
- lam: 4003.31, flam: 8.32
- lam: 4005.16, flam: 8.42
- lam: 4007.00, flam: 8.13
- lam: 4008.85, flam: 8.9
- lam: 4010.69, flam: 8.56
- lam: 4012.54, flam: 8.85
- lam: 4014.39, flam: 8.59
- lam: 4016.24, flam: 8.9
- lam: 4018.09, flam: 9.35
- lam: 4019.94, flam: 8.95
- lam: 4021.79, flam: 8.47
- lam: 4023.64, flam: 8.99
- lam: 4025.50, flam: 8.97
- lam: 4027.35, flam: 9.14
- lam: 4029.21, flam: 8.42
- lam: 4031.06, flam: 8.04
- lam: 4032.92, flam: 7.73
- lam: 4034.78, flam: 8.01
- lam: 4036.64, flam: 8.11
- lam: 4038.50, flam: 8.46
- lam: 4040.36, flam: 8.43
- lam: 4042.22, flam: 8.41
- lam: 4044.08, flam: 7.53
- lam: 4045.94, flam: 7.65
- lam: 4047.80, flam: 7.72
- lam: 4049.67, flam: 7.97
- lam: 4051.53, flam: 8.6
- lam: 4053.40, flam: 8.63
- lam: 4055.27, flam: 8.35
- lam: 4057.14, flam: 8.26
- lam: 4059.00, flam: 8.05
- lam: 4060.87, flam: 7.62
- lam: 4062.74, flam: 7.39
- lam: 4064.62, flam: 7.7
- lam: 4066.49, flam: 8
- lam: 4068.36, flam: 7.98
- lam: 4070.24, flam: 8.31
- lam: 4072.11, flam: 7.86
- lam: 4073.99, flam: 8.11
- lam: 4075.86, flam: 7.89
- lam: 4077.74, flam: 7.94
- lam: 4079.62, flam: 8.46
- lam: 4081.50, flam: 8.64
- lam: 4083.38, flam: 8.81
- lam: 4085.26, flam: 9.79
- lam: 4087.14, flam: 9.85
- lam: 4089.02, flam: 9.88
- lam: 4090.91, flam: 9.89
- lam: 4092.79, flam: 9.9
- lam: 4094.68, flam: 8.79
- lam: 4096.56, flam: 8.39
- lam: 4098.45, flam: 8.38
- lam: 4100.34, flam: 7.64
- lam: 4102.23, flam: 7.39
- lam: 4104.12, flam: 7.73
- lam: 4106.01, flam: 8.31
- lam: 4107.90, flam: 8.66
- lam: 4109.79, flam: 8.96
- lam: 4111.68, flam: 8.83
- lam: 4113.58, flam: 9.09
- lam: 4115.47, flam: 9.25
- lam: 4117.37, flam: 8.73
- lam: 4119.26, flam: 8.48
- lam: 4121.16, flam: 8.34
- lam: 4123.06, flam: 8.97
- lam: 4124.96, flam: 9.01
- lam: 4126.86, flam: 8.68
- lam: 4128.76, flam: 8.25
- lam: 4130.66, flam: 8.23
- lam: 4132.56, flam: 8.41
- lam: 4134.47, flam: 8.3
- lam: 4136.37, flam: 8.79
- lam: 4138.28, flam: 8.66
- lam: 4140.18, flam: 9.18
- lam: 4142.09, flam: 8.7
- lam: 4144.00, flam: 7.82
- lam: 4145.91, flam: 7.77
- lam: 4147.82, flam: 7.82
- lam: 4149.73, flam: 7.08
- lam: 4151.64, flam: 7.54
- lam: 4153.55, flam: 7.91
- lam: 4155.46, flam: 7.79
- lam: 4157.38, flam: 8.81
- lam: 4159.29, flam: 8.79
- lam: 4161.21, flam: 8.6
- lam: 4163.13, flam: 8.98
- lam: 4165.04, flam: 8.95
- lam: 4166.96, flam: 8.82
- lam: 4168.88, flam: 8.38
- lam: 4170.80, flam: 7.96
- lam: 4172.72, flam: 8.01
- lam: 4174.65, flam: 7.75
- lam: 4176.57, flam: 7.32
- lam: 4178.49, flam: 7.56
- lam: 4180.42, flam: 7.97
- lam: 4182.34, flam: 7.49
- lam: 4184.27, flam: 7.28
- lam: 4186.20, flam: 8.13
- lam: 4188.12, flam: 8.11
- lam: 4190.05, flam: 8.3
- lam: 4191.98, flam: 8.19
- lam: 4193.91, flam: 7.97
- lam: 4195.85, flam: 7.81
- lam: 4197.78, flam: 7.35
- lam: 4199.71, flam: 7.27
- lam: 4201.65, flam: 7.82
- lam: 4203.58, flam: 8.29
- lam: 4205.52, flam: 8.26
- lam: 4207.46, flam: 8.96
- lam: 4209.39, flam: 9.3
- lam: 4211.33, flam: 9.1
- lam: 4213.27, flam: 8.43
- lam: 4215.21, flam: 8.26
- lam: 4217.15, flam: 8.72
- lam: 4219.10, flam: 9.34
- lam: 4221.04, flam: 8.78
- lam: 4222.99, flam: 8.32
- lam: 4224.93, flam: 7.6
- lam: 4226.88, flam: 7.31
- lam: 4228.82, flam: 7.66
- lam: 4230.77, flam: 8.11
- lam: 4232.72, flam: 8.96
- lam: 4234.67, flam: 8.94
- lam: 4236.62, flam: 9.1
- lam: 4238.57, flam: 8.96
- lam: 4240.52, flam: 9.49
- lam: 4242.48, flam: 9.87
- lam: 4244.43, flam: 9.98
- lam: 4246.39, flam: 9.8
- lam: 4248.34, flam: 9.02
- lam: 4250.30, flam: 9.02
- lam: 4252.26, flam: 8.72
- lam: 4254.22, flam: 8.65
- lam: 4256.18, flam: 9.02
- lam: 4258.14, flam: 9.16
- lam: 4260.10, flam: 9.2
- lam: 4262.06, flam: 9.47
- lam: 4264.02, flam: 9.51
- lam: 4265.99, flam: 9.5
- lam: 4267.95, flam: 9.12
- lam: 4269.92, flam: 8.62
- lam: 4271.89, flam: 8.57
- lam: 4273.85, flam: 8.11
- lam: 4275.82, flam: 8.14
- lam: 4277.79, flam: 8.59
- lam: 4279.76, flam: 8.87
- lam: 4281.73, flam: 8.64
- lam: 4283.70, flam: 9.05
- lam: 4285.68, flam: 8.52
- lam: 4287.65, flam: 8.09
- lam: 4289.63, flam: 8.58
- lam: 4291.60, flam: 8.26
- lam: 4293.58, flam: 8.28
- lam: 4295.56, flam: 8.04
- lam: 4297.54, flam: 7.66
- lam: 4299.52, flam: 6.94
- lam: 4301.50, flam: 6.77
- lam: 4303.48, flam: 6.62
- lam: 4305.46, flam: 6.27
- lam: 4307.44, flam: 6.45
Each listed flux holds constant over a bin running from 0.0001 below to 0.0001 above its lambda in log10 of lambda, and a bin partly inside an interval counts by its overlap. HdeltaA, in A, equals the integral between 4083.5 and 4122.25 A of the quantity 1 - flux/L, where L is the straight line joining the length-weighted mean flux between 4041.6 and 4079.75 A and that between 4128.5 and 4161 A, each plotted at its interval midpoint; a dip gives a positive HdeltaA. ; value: -3.3 A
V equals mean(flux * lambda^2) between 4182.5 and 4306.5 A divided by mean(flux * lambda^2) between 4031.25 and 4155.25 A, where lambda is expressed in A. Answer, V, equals 1.1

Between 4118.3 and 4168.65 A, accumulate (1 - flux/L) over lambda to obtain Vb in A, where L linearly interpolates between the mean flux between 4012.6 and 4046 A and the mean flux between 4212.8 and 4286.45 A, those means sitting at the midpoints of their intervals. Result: 1.4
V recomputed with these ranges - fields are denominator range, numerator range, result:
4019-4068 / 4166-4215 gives 1.06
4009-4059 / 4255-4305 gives 1.13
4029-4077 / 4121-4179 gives 1.08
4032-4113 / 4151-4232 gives 1.04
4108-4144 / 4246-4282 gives 1.10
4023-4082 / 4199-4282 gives 1.18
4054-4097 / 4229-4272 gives 1.16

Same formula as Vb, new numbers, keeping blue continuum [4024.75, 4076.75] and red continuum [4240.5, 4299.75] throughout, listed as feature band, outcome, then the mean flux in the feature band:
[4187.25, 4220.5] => 1.0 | 8.33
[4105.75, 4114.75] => -0.6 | 8.82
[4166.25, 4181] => 0.9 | 7.95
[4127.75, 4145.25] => -0.2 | 8.47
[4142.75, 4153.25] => 1.0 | 7.66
